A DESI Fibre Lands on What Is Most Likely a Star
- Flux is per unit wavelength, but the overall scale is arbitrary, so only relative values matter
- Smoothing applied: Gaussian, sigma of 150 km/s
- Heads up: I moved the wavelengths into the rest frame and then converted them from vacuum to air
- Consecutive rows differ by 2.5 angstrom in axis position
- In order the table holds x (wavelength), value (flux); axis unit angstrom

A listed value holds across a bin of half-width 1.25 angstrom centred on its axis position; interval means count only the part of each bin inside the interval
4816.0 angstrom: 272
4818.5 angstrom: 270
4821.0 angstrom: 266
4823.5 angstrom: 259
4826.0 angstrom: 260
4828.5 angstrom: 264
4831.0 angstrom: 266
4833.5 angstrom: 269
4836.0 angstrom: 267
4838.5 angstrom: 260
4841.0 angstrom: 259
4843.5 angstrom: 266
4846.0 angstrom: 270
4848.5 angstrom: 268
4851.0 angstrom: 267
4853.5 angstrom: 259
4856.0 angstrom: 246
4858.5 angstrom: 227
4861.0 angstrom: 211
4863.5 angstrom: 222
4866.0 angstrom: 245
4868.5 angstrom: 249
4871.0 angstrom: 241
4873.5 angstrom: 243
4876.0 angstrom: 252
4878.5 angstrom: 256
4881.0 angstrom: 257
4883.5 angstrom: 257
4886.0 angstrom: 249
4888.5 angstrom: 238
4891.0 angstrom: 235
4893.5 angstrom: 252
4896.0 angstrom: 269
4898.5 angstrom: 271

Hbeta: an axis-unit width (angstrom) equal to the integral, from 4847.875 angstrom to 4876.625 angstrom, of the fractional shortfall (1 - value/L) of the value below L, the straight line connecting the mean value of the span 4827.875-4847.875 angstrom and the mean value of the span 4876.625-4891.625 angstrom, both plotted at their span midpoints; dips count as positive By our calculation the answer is 1.5 angstrom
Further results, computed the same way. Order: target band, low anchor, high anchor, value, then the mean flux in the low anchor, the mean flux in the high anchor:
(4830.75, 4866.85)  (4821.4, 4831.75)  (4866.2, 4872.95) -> 0.0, 262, 245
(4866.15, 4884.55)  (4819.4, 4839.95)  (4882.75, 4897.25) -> 0.2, 264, 250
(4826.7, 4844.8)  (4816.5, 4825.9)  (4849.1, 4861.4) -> -0.5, 265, 246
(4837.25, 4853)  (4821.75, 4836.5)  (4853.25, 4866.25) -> -1.1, 264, 232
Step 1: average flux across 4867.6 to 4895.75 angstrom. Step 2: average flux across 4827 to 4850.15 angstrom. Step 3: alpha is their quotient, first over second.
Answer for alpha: 0.9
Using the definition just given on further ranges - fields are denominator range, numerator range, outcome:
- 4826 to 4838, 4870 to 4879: 0.93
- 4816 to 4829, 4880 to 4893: 0.93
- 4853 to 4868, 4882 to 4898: 1.07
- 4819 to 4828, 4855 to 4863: 0.86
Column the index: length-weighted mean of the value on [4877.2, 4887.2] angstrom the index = 255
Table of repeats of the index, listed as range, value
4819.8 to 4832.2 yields 263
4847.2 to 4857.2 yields 260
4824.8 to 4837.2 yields 265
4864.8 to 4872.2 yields 245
